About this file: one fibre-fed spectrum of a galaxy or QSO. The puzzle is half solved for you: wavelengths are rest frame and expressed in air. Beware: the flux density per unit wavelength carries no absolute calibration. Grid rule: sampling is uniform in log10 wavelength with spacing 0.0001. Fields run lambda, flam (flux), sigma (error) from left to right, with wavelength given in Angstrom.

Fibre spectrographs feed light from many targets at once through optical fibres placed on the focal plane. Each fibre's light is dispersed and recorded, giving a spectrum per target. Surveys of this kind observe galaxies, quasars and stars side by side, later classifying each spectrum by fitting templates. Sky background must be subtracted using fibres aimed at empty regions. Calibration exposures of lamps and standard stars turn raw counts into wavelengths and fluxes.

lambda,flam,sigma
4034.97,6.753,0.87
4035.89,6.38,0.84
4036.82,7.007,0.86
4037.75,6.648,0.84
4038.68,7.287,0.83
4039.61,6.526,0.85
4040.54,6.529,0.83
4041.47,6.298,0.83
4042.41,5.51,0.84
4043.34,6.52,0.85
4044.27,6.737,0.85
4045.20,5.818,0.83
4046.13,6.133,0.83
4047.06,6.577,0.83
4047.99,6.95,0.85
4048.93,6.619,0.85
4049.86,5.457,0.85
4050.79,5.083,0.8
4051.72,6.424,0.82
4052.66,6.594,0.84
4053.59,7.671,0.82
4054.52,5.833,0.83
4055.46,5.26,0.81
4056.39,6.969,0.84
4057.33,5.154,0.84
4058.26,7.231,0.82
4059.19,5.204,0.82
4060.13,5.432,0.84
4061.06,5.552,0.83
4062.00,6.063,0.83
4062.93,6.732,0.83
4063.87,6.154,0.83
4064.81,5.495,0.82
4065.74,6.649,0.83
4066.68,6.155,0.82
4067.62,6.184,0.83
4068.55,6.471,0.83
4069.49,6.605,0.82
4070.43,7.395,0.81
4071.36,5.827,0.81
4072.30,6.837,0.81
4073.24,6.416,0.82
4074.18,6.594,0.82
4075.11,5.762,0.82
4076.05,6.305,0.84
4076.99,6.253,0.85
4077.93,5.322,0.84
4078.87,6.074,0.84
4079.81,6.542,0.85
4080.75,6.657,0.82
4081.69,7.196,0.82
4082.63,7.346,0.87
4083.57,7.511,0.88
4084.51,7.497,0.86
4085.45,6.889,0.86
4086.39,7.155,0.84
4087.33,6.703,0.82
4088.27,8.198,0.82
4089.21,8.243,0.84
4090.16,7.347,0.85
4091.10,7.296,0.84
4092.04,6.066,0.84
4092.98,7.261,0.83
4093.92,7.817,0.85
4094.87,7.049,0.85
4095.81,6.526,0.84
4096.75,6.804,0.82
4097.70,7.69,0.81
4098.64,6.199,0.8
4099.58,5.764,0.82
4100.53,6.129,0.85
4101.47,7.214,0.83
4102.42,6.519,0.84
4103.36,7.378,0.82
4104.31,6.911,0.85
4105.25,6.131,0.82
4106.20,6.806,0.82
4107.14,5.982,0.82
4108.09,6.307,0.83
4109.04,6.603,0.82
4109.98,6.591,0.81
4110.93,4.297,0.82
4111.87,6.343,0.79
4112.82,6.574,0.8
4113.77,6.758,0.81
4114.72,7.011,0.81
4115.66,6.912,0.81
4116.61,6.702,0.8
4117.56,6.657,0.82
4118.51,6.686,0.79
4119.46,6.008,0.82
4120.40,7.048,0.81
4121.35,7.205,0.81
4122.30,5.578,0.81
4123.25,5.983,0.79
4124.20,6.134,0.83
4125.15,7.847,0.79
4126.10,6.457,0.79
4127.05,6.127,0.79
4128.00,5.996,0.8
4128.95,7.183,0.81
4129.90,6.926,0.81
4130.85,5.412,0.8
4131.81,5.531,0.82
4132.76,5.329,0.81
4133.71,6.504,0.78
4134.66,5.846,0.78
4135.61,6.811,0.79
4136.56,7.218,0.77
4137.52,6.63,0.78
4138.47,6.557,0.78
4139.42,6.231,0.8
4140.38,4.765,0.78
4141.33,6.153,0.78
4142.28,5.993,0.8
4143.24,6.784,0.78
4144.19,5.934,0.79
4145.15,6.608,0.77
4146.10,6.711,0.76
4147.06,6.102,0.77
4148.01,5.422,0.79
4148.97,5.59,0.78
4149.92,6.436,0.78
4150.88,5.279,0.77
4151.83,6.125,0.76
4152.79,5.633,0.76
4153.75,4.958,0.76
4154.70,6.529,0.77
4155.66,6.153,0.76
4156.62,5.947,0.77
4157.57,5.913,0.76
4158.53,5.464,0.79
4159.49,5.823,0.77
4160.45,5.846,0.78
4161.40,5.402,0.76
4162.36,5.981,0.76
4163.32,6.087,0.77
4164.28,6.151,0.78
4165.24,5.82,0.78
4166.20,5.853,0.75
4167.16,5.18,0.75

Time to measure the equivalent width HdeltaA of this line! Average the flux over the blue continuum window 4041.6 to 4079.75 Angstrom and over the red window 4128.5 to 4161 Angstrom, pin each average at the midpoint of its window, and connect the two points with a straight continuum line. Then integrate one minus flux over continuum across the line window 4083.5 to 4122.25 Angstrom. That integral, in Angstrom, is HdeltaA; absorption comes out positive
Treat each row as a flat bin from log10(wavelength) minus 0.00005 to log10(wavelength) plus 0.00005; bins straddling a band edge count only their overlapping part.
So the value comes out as -4.1 Angstrom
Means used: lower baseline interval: 6.2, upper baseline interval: 6.07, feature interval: 6.78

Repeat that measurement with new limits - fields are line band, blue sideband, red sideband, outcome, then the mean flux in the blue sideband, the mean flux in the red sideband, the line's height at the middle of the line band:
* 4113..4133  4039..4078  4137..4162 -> -1.4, 6.23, 5.96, 6.04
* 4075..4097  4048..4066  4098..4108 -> -2.0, 6.1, 6.52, 6.36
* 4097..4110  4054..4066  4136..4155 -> -1.2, 5.98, 6.08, 6.03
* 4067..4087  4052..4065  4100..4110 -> -1.0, 6.11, 6.59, 6.3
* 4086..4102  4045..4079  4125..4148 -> -2.0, 6.2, 6.28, 6.23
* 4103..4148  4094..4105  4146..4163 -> -0.4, 6.77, 5.83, 6.33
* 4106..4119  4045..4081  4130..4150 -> -0.6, 6.22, 6.13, 6.16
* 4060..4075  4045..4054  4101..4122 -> 0.3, 6.34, 6.57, 6.41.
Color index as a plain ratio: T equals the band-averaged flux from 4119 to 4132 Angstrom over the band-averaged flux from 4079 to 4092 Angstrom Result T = 0.89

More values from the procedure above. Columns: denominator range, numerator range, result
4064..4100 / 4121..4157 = 0.92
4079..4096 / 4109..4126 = 0.91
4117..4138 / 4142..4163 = 0.93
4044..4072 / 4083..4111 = 1.10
